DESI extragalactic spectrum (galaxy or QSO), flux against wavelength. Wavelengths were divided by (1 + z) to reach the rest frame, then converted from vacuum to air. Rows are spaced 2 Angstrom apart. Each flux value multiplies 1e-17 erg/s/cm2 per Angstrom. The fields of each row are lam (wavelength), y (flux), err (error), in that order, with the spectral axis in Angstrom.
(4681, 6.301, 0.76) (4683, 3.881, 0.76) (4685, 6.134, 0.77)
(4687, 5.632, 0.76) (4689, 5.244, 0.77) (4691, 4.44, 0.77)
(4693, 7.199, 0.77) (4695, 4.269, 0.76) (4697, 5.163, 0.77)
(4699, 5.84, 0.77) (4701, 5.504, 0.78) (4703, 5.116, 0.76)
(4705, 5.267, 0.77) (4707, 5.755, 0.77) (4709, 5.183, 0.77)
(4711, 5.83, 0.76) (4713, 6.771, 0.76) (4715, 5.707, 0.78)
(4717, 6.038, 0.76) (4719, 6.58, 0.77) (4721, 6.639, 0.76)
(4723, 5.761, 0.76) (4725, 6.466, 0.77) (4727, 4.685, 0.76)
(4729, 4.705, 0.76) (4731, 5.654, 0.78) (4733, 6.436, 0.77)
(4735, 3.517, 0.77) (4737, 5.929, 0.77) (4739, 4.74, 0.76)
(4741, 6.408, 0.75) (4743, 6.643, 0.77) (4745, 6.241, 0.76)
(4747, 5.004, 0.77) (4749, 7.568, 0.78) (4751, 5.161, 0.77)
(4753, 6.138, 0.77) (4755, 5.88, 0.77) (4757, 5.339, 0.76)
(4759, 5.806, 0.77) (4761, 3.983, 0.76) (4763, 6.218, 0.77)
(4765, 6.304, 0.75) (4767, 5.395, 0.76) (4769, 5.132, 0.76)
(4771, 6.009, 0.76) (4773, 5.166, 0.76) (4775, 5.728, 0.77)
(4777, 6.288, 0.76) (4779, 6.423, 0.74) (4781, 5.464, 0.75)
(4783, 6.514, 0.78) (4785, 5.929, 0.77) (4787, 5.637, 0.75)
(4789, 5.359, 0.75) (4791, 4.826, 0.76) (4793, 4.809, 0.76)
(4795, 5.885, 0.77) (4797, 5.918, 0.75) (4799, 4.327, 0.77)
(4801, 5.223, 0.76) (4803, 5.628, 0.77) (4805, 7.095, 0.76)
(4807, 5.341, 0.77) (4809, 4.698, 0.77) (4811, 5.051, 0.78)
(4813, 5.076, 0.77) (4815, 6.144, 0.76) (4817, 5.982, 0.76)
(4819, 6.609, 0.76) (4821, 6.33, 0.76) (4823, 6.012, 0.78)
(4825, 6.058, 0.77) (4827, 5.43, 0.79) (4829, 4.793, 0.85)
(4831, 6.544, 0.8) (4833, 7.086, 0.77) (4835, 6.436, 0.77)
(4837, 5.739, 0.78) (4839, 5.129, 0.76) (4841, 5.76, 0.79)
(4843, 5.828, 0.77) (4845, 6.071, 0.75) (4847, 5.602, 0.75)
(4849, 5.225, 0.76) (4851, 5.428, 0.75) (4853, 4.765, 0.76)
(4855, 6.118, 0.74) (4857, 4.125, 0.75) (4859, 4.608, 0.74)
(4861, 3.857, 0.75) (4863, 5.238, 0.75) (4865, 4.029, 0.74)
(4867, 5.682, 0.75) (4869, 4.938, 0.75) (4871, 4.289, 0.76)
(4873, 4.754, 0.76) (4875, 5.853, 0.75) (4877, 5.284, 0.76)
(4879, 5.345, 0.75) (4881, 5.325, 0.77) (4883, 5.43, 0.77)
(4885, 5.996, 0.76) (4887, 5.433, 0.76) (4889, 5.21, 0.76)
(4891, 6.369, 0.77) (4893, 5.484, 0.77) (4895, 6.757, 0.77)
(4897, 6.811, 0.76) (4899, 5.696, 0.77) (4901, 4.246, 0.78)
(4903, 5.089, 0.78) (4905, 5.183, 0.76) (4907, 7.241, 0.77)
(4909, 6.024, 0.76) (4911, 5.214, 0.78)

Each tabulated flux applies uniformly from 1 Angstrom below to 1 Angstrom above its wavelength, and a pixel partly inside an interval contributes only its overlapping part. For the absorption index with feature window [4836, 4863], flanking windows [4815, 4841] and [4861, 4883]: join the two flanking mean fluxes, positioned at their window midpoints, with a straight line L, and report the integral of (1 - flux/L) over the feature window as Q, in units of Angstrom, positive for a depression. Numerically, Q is 1.4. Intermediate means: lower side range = 6.01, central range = 5.25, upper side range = 5.03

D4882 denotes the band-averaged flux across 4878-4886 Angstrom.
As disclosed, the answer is 5.52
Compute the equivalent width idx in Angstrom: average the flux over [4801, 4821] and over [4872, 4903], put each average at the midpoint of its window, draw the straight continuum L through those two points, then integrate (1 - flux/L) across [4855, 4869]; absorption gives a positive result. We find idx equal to 2.3 Angstrom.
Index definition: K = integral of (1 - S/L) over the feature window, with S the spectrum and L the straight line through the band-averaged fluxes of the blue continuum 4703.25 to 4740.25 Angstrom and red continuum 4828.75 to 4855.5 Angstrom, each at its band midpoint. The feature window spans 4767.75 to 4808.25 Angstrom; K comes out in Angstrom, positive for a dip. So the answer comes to 0.6 Angstrom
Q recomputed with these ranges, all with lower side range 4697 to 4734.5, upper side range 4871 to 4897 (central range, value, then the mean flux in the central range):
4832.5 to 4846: -0.8 Angstrom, 5.97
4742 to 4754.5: -0.9 Angstrom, 6.12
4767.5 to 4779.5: -0.1 Angstrom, 5.75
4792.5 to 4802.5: 0.7 Angstrom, 5.27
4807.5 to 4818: 0.5 Angstrom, 5.39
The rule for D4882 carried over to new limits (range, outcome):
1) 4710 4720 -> 6.19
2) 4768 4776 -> 5.51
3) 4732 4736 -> 4.98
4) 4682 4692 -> 5.07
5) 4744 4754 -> 6.02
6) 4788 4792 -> 5.09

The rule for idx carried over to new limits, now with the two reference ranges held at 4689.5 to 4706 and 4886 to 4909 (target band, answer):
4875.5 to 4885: 0.5 Angstrom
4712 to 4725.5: -2.2 Angstrom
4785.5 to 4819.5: 0.5 Angstrom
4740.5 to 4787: -3.0 Angstrom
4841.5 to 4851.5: 0.0 Angstrom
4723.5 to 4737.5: 0.2 Angstrom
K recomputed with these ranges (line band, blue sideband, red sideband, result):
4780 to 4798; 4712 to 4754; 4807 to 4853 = 0.6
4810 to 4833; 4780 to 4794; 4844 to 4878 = -2.5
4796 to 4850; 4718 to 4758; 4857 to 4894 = -3.6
